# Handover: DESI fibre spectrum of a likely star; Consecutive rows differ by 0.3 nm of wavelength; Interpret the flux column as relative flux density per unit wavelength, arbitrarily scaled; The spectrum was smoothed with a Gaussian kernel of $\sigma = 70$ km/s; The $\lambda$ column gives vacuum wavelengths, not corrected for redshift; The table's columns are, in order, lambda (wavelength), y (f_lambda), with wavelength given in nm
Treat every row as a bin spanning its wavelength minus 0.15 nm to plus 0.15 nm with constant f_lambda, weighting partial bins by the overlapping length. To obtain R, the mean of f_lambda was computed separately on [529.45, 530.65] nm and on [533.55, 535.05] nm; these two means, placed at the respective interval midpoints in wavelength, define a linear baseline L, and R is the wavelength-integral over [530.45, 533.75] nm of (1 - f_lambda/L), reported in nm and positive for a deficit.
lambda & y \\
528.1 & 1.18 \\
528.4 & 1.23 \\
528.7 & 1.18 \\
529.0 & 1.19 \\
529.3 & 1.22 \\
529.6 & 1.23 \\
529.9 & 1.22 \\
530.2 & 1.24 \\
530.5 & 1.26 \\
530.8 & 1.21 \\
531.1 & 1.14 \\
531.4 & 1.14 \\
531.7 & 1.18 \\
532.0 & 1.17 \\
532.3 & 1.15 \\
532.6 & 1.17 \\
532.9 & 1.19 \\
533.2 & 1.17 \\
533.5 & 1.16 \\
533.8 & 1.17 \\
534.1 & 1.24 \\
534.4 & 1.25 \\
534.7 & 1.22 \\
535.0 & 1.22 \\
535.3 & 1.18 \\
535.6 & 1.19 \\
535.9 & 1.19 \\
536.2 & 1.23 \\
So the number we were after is 0.14 nm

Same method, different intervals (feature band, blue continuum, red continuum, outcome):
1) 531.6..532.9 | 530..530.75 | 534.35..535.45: 0.06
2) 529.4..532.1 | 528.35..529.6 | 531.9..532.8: -0.04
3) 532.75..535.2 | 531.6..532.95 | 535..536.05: -0.04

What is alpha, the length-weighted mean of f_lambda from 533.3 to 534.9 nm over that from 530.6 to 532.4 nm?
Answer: 1.0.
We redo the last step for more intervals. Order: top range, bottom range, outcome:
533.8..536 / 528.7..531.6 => 1.01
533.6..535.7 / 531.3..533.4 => 1.04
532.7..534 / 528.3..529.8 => 0.97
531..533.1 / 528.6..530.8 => 0.95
